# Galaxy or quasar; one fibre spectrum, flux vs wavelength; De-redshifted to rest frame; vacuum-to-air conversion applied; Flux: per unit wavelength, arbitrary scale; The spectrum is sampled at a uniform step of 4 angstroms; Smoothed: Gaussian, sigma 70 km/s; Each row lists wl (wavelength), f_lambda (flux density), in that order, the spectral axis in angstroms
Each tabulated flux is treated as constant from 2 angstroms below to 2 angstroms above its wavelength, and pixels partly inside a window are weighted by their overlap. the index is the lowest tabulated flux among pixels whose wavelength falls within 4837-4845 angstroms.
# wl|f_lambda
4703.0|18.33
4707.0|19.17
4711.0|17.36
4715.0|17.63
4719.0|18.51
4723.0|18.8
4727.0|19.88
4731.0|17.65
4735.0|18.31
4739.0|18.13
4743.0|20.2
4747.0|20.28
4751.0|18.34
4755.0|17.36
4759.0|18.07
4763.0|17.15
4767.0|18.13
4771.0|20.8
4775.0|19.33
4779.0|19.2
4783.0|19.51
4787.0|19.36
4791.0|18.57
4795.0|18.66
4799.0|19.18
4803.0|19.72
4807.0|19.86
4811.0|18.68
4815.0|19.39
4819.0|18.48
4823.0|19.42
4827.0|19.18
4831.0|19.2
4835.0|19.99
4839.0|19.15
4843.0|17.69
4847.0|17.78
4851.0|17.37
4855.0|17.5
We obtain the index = 17.69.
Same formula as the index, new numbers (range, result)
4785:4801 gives 18.57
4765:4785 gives 18.13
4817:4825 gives 18.48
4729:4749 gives 17.65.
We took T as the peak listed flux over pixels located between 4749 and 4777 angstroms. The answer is 20.8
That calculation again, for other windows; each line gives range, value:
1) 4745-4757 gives 20.28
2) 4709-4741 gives 19.88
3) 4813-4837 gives 19.99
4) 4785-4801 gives 19.36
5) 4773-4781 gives 19.33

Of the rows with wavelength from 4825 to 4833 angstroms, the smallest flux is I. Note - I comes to 19.18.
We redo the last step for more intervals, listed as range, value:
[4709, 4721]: 17.36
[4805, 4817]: 18.68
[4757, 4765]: 17.15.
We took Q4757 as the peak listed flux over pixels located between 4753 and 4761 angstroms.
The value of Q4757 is 18.07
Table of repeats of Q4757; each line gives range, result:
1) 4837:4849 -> 19.15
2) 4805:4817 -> 19.86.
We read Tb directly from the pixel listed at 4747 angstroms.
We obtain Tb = 20.28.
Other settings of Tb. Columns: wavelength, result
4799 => 19.18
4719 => 18.51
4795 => 18.66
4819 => 18.48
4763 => 17.15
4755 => 17.36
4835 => 19.99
